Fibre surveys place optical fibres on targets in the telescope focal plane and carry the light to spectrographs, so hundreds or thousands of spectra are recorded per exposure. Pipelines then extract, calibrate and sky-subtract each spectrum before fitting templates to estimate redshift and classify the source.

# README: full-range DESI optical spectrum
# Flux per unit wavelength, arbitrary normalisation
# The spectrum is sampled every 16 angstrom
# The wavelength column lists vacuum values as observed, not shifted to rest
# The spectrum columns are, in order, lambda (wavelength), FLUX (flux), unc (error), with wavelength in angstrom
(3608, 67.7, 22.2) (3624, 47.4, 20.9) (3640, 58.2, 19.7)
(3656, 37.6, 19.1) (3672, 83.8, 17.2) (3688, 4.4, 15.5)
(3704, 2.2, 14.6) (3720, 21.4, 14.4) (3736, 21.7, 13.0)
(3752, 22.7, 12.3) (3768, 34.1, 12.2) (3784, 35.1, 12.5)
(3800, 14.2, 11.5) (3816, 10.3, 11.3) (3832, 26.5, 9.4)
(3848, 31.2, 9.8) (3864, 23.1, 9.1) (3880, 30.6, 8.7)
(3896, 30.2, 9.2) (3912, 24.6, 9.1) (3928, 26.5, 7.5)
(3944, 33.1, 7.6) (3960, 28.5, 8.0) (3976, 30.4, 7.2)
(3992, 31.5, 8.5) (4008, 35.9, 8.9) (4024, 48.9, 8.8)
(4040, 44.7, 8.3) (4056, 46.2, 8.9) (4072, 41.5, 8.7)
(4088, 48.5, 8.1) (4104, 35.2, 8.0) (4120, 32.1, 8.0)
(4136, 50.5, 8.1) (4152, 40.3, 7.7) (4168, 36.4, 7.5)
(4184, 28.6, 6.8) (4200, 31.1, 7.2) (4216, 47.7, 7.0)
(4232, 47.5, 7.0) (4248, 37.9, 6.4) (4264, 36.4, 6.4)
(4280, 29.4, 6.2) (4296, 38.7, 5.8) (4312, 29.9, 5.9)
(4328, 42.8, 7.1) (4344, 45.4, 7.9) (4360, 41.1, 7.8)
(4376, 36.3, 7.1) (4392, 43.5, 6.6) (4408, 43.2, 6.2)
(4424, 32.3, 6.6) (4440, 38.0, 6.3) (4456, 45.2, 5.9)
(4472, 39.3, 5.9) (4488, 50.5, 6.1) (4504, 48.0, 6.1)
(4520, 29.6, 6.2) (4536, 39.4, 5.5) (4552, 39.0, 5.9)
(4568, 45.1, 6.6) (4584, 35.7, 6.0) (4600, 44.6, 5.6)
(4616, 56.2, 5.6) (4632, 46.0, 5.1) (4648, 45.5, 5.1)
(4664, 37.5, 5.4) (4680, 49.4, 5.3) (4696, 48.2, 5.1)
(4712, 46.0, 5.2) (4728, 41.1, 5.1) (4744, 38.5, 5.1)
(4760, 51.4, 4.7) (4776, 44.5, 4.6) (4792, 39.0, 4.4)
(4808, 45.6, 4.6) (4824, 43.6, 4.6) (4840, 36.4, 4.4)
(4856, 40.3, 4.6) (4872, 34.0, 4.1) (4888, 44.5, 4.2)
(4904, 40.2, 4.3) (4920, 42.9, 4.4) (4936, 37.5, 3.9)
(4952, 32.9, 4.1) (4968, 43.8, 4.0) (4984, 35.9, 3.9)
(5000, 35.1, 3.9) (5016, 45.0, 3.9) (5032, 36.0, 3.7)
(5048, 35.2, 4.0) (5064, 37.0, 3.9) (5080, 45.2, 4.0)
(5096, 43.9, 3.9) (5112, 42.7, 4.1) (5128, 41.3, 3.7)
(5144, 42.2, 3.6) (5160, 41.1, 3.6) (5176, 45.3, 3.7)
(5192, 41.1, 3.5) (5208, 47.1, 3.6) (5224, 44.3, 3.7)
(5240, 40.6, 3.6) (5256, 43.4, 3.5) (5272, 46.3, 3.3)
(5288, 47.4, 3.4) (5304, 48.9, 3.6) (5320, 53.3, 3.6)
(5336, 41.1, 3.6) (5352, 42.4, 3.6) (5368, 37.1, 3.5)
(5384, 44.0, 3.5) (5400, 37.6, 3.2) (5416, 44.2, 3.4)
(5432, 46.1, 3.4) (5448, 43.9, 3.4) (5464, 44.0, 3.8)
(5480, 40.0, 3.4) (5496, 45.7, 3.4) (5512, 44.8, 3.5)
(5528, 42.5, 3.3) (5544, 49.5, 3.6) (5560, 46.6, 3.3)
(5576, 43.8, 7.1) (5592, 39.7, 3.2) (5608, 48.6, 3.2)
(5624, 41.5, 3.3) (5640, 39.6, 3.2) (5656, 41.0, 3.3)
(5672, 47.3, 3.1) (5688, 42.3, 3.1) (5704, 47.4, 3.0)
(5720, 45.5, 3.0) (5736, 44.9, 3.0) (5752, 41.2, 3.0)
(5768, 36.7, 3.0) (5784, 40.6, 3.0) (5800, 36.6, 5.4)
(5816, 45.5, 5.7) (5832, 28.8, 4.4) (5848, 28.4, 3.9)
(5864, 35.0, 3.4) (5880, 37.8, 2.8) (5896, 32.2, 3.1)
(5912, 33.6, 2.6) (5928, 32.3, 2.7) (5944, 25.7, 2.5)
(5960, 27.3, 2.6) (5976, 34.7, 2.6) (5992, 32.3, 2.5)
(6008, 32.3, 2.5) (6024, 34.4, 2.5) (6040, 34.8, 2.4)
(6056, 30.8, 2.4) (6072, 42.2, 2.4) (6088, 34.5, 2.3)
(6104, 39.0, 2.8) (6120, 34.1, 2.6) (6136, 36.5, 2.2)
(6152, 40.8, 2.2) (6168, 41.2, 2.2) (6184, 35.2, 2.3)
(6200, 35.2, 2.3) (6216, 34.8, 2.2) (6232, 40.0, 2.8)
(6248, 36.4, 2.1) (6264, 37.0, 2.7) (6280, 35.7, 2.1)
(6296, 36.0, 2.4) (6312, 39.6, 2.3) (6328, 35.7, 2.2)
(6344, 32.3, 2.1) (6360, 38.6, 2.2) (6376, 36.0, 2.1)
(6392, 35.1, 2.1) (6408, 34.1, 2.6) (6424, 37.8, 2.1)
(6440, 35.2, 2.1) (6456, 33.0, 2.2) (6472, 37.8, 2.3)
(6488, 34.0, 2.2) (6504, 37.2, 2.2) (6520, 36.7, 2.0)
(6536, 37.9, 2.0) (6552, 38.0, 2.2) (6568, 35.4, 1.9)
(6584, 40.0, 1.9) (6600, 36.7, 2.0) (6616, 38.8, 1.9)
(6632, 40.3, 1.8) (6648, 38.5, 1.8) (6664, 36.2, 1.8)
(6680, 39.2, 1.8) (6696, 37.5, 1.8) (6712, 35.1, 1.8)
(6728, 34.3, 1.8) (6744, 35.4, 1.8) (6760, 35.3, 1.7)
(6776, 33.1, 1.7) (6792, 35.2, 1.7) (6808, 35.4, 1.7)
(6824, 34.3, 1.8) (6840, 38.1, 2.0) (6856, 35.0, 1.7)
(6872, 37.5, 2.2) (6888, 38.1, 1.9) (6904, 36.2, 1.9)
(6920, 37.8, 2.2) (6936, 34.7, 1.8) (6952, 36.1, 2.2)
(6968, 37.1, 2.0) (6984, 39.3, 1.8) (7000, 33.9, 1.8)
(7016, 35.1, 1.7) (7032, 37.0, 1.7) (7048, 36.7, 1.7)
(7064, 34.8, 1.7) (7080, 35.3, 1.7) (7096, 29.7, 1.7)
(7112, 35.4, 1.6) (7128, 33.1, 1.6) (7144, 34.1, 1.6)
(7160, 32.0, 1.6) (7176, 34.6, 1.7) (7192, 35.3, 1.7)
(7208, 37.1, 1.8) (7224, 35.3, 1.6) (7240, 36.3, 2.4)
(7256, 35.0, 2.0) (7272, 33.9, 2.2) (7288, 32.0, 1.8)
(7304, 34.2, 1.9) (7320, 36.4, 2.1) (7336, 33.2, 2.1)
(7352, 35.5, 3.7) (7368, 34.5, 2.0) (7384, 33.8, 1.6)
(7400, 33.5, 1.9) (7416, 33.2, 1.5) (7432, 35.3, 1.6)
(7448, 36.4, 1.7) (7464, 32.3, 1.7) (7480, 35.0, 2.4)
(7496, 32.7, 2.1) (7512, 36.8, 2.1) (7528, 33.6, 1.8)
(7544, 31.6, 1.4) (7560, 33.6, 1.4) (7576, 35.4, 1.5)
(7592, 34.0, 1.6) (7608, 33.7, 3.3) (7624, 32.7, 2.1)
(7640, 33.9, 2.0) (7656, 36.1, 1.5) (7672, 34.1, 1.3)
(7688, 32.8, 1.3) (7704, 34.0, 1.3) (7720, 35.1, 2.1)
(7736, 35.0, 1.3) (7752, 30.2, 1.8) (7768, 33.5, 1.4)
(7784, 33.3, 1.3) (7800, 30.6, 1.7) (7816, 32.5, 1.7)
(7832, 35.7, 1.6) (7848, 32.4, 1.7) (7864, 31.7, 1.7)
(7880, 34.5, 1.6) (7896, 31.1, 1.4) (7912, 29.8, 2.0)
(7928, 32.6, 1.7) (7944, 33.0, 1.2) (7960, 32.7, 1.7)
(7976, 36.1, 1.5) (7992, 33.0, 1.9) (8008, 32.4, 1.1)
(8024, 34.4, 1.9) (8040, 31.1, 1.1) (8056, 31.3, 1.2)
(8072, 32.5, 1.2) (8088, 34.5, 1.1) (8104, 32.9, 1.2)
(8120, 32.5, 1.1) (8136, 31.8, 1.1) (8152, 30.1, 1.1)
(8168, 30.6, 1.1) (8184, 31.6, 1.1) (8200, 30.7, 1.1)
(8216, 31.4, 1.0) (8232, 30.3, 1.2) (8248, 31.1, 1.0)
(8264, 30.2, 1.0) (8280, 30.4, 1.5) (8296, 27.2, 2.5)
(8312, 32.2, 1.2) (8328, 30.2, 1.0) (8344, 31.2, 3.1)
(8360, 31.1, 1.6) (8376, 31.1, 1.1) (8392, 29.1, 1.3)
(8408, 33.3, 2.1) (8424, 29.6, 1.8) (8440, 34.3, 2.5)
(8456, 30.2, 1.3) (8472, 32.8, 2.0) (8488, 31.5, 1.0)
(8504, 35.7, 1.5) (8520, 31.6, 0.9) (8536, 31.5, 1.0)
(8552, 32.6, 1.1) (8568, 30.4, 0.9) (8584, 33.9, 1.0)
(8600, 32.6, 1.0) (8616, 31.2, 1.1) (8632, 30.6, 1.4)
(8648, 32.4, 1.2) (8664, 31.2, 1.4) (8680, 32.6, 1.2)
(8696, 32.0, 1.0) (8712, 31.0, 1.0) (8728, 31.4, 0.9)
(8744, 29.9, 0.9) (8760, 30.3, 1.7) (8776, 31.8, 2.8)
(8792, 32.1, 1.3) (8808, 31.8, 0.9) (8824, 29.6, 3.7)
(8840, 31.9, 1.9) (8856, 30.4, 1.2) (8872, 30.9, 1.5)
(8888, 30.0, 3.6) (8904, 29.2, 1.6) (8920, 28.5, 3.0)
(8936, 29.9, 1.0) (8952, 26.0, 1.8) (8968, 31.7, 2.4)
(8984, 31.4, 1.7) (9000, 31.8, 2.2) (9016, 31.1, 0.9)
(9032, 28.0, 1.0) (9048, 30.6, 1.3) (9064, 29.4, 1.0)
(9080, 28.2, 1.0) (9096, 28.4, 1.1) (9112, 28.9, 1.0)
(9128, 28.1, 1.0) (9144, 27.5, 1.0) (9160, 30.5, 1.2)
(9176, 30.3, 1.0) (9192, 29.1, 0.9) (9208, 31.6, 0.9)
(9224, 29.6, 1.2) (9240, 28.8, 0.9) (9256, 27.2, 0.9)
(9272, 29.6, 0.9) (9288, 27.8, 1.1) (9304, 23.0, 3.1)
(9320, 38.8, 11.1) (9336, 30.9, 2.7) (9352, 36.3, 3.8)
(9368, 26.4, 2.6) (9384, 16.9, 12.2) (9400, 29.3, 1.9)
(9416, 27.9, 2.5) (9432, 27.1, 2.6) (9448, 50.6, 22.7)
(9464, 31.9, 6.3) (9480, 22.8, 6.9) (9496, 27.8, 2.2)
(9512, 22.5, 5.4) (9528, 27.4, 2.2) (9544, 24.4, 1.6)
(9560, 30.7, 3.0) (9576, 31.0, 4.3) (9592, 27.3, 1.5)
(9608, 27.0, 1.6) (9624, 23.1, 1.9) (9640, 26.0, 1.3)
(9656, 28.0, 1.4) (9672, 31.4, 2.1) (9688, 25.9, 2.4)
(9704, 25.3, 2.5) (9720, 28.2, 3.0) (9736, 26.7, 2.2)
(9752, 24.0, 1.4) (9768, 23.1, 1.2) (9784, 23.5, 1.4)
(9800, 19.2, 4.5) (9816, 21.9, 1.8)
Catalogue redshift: 0.15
